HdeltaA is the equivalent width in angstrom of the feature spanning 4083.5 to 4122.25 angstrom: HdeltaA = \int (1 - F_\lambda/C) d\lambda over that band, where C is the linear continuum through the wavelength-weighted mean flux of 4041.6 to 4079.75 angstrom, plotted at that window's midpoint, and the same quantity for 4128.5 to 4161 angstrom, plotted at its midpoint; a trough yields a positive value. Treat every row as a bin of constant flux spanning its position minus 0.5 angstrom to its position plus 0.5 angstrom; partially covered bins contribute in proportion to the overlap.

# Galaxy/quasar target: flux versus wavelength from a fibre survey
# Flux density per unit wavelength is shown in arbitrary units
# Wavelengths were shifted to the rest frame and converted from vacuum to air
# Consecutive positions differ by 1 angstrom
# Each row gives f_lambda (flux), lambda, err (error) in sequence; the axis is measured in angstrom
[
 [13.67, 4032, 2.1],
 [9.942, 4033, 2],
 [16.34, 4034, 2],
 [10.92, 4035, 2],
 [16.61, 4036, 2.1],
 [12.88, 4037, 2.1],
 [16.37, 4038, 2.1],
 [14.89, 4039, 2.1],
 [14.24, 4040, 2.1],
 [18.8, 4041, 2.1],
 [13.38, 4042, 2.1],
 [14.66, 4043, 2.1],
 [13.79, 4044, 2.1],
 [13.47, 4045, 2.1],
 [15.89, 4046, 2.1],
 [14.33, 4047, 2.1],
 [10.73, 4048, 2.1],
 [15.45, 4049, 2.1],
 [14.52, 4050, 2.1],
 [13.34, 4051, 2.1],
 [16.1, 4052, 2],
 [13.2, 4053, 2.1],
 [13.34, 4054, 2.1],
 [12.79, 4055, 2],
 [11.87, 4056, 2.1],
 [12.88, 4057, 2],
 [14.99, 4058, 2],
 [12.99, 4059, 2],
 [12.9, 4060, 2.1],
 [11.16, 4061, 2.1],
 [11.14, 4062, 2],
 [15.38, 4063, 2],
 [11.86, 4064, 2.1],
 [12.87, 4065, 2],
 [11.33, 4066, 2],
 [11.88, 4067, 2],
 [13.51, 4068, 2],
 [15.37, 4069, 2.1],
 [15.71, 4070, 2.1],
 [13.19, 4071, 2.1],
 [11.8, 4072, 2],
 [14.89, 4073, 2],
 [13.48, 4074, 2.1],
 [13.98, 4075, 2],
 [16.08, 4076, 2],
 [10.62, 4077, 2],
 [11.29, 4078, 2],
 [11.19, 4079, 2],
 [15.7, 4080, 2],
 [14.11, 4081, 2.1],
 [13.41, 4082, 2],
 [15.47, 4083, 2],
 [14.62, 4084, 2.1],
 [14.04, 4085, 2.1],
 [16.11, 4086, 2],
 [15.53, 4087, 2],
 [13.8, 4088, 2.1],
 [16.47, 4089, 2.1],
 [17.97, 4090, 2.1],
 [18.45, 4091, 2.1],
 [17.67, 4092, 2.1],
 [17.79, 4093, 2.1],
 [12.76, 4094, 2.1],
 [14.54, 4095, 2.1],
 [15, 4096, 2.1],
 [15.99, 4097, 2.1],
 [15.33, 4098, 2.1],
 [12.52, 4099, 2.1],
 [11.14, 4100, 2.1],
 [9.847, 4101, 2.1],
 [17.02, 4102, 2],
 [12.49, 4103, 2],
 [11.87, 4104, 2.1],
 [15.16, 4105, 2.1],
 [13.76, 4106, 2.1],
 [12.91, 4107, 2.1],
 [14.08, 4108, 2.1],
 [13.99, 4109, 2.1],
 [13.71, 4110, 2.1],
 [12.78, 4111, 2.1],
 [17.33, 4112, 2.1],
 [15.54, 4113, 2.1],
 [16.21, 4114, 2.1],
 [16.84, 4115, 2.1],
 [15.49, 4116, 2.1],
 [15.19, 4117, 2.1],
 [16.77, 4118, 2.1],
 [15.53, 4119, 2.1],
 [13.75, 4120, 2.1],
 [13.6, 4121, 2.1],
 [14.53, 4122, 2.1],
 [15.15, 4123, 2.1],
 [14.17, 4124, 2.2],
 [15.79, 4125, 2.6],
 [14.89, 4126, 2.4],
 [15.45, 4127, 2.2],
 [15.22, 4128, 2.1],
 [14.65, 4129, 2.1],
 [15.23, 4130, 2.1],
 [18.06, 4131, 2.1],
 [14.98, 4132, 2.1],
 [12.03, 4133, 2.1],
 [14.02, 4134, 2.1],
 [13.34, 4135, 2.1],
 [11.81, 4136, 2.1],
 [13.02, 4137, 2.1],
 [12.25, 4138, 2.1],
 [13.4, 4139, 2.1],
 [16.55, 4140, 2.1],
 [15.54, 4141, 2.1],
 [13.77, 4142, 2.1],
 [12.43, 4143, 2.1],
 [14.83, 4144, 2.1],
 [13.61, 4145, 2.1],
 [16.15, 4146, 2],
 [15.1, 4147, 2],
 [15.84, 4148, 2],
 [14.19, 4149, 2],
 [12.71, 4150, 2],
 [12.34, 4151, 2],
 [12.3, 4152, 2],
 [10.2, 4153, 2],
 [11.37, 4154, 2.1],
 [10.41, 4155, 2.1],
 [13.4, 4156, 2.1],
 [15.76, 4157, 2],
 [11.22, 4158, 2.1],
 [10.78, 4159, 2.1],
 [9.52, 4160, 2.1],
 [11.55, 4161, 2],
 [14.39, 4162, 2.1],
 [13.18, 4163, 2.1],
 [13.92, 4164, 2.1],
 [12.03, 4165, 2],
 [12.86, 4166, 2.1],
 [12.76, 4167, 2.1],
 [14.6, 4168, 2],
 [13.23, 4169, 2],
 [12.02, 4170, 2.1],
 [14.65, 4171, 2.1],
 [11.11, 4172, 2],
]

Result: -4.1 angstrom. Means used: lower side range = 13.4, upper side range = 13.4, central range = 14.8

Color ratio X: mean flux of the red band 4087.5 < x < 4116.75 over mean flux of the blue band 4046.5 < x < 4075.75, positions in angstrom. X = 1.11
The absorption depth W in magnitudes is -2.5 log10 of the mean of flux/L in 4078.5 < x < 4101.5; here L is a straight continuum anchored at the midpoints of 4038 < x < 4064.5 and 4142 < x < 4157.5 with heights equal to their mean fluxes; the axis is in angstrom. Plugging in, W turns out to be -0.08 mag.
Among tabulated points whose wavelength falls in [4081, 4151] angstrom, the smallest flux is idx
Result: 9.847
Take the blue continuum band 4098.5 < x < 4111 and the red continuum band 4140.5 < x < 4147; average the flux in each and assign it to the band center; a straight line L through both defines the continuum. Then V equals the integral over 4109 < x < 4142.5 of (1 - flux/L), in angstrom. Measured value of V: -2.14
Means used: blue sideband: 13.2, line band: 14.7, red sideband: 14.4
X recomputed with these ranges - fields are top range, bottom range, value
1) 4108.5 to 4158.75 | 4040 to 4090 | 1.03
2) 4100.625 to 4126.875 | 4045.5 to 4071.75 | 1.09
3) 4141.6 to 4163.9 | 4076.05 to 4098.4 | 0.87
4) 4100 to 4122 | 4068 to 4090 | 1.01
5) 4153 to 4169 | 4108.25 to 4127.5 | 0.83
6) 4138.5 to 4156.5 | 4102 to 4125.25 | 0.92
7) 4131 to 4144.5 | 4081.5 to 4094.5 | 0.88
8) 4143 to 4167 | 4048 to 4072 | 0.97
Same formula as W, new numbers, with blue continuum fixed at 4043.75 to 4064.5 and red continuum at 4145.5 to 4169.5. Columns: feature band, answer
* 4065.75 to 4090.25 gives -0.06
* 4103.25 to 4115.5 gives -0.10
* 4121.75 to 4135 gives -0.14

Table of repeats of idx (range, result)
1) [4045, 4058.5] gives 10.73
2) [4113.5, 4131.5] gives 13.6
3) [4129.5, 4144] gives 11.81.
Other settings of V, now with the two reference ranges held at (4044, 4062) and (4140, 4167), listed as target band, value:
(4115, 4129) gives -1.98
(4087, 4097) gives -2.02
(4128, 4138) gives -0.68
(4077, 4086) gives -0.22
